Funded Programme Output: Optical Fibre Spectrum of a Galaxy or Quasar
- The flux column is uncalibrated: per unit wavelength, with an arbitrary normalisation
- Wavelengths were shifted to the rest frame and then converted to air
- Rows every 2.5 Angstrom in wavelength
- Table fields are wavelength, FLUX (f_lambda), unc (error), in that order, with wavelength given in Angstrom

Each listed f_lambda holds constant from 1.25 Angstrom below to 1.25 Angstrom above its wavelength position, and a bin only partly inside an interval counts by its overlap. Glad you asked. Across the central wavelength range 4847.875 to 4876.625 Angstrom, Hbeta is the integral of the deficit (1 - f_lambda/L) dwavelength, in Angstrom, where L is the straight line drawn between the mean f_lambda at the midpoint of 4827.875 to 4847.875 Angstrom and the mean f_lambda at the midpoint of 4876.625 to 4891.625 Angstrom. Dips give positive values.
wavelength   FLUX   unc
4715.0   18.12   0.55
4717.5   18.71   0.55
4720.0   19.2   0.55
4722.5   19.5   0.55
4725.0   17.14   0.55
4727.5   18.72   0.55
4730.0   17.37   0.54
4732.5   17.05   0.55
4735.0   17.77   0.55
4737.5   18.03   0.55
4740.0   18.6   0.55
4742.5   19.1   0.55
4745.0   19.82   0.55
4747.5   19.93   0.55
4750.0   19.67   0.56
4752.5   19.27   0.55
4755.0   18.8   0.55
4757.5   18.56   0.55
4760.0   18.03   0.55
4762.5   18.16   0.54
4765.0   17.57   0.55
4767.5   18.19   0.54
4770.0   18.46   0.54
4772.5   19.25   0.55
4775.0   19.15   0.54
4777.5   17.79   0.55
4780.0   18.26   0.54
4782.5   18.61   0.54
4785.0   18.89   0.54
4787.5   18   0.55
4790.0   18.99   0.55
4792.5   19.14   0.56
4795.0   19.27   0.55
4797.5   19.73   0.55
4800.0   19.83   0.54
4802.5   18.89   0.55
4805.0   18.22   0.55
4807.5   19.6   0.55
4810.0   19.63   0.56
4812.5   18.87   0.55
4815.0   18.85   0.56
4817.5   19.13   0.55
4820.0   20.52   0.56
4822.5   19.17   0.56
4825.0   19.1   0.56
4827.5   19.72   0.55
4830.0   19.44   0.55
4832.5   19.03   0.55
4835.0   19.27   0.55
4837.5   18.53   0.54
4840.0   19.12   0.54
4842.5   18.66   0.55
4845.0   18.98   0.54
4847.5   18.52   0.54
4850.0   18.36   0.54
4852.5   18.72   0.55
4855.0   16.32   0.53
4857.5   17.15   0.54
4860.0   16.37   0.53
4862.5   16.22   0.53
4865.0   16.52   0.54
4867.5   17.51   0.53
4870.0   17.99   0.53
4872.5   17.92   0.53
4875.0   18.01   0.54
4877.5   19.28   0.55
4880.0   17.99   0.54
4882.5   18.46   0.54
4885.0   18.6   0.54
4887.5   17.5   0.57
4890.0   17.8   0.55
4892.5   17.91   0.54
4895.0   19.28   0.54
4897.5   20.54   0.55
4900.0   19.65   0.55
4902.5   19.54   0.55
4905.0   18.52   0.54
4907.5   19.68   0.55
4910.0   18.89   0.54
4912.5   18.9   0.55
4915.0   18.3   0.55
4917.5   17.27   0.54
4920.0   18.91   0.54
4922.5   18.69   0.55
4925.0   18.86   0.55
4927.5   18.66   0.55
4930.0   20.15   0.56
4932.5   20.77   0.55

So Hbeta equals 1.8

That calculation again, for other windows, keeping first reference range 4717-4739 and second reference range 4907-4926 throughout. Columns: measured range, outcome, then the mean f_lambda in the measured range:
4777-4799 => -0.6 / 18.8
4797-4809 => -0.6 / 19.2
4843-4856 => 0.2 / 18.2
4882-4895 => 0.3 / 18.1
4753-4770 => 0.0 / 18.3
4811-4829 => -0.9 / 19.3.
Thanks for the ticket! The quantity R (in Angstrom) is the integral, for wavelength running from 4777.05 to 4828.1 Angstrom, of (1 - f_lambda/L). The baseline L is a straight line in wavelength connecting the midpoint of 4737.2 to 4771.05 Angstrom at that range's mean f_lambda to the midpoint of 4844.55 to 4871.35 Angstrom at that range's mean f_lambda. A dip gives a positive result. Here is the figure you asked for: -2.6 Angstrom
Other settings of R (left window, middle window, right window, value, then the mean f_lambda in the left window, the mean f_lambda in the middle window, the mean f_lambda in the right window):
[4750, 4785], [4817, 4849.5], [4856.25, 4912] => -1.4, 18.5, 19.2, 18.3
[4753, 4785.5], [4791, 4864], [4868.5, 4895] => -1.8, 18.4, 18.8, 18.2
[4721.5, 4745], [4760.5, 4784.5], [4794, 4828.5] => 0.5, 18.2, 18.4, 19.3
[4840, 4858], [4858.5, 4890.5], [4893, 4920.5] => 1.5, 18.2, 17.7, 19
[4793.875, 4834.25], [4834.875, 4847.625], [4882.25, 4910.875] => 0.2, 19.3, 18.8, 18.9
